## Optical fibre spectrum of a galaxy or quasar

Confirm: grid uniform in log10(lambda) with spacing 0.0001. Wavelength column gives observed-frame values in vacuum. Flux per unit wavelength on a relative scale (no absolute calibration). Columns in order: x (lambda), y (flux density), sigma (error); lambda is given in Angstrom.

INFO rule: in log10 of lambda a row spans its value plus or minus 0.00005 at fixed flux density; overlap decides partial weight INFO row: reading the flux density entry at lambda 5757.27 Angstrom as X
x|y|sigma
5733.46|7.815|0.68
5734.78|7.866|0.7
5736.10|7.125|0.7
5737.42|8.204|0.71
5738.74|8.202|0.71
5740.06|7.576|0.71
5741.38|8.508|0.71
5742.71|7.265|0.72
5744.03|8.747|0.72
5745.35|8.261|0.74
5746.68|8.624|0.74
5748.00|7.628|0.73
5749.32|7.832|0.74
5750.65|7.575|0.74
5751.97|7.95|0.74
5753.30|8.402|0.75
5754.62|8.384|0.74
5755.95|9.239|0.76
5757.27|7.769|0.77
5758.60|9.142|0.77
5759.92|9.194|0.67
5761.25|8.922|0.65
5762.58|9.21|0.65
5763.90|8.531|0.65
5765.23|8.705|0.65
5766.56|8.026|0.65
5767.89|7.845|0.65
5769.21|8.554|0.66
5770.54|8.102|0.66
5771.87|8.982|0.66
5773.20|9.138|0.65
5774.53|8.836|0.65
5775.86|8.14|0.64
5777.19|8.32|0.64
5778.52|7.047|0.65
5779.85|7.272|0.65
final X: 7.769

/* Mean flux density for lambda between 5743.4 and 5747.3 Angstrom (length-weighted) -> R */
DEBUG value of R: 8.53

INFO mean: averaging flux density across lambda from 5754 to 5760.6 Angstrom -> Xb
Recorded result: 8.75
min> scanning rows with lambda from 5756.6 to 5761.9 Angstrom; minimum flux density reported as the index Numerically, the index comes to 7.769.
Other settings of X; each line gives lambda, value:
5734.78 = 7.866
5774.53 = 8.836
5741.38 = 8.508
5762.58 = 9.21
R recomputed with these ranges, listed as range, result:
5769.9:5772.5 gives 8.54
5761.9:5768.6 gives 8.47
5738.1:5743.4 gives 7.89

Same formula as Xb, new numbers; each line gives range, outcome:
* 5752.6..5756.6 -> 8.66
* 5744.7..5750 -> 8.08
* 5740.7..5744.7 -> 8.17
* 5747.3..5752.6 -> 7.76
